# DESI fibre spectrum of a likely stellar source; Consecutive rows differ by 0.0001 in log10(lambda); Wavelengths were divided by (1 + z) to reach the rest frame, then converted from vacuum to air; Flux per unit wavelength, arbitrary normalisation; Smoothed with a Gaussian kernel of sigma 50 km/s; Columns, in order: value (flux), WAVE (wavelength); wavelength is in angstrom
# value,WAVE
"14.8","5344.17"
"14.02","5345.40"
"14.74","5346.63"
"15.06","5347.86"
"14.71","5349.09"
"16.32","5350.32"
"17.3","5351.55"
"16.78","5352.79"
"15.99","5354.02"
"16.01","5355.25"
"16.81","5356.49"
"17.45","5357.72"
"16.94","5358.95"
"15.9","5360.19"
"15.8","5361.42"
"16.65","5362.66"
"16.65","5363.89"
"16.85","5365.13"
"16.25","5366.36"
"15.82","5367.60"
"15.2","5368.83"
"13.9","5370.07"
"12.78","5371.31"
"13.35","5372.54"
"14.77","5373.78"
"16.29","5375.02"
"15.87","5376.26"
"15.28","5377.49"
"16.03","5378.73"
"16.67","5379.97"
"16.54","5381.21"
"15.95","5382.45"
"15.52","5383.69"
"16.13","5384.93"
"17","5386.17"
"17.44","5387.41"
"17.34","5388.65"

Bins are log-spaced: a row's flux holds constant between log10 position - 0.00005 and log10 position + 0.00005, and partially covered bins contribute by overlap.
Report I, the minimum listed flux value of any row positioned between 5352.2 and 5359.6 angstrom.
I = 15.99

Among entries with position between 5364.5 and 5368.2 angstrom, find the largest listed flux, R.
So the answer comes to 16.85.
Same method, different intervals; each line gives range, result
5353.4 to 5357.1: 16.81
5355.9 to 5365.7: 17.45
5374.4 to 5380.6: 16.67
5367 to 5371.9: 15.82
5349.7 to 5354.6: 17.3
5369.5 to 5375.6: 16.29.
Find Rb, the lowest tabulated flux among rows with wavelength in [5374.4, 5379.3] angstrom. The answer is 15.28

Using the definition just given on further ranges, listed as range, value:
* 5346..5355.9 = 14.71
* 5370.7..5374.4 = 12.78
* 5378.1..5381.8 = 16.03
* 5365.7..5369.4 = 15.2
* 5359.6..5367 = 15.8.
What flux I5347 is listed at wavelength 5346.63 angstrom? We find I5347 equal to 14.74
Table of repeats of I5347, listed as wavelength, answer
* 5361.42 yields 15.8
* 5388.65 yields 17.34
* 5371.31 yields 12.78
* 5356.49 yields 16.81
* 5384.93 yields 16.13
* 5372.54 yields 13.35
